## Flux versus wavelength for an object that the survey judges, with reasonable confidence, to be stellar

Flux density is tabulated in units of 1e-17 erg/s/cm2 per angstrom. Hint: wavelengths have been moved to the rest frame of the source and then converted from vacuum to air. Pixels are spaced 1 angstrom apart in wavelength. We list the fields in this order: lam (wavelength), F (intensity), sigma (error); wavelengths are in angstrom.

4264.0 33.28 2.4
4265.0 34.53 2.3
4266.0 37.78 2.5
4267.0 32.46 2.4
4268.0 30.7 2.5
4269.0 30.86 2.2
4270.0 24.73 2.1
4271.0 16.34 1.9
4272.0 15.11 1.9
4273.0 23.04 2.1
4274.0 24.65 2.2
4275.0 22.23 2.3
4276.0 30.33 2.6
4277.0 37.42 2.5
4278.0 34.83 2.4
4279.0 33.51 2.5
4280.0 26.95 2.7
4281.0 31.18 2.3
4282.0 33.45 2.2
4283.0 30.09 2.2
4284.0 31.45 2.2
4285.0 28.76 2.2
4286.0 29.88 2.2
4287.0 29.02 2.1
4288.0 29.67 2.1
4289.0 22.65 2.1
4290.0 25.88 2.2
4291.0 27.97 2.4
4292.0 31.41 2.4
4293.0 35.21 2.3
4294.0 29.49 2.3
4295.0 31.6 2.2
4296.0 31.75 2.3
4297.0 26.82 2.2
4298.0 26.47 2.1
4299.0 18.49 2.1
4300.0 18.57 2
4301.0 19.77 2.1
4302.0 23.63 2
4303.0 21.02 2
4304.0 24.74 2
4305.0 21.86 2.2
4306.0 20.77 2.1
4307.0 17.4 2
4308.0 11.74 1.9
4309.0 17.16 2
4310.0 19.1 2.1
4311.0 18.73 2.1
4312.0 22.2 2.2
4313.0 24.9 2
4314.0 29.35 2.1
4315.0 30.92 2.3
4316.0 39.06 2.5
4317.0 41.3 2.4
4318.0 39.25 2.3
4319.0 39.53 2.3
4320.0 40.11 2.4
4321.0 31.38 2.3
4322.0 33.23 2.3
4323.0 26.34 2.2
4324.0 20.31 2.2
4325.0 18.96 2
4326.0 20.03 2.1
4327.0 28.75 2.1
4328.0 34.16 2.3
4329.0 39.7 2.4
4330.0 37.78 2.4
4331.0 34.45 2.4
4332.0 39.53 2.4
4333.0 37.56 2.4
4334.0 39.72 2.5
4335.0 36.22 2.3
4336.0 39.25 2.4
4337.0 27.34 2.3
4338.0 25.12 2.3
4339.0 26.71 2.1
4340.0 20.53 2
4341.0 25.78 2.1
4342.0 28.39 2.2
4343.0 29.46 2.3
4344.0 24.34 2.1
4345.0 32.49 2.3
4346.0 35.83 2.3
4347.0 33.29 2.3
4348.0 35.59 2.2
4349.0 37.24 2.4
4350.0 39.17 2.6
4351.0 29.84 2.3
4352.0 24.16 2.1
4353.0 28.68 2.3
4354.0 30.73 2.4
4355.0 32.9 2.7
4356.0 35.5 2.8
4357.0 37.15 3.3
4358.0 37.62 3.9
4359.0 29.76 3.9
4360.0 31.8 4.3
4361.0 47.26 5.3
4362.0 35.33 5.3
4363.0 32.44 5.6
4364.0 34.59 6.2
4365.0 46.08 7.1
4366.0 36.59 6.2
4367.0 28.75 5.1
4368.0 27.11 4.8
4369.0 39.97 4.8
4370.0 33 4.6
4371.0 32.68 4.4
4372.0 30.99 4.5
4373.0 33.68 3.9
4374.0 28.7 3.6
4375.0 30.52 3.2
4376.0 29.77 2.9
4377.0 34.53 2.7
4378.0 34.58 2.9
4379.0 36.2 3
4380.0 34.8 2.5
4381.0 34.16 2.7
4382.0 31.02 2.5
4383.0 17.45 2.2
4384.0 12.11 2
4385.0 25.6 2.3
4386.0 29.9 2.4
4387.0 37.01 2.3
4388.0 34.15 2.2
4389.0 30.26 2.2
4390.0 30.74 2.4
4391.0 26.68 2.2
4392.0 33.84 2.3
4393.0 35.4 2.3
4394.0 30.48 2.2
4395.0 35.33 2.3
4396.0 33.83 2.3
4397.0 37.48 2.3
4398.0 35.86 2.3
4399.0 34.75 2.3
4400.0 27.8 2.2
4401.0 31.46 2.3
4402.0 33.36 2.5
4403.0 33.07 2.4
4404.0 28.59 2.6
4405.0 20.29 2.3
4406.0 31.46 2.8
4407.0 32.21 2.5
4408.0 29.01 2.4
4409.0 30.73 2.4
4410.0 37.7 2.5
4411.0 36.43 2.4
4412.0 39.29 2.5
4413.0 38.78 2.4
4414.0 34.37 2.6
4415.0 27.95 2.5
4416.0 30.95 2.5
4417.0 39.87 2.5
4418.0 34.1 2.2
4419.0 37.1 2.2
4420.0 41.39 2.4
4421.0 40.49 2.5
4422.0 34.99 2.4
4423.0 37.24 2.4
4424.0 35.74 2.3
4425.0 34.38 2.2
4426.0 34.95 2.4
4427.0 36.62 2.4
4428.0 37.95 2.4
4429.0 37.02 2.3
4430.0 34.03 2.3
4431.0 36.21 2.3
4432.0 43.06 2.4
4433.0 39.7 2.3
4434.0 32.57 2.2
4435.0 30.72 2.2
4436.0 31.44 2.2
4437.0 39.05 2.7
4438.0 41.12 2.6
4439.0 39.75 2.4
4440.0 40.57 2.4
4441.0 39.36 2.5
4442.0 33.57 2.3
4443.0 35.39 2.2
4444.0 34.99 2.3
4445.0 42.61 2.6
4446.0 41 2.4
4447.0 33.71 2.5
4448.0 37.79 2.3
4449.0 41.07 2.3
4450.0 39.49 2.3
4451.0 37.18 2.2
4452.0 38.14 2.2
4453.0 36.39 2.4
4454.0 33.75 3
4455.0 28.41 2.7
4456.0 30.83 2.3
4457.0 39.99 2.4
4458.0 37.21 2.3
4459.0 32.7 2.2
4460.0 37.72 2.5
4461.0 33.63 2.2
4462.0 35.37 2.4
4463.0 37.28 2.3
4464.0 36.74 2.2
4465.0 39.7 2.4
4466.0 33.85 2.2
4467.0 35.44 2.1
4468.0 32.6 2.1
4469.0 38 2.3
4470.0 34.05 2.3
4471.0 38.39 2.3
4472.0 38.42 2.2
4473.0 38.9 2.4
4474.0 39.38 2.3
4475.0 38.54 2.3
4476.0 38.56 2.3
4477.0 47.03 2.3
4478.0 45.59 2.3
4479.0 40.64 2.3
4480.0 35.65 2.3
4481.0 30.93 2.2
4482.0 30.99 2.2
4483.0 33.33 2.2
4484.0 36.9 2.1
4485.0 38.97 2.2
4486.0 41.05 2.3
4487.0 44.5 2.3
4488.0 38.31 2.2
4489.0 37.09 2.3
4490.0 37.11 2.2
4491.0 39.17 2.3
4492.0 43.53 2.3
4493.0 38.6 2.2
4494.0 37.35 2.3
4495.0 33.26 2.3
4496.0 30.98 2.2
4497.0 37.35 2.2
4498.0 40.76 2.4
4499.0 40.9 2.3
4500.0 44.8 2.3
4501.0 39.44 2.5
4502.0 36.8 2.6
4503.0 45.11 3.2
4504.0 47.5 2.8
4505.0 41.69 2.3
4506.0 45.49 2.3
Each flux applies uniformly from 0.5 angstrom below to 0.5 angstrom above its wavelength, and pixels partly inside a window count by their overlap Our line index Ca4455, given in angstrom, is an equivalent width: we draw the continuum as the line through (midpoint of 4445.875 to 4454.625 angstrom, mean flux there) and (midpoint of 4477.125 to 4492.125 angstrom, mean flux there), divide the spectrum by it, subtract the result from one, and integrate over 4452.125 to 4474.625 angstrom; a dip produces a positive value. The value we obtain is 1.1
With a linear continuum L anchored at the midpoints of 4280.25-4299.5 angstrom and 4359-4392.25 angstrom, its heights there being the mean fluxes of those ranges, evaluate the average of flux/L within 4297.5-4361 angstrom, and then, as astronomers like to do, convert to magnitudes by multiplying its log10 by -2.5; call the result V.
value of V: 0.04 mag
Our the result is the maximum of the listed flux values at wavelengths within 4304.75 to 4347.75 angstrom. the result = 41.3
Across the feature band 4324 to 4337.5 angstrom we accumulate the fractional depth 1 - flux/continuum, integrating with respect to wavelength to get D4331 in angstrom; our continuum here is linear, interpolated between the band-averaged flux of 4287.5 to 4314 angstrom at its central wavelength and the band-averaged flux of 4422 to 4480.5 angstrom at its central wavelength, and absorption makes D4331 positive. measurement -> -3.2 angstrom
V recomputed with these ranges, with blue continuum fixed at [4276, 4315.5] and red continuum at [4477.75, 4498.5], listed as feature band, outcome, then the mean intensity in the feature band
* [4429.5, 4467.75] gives -0.04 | 36.6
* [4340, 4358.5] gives -0.08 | 31.8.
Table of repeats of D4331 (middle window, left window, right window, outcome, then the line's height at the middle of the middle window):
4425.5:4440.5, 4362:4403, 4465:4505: -0.7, 35.3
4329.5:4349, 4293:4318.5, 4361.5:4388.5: -2.6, 28.5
